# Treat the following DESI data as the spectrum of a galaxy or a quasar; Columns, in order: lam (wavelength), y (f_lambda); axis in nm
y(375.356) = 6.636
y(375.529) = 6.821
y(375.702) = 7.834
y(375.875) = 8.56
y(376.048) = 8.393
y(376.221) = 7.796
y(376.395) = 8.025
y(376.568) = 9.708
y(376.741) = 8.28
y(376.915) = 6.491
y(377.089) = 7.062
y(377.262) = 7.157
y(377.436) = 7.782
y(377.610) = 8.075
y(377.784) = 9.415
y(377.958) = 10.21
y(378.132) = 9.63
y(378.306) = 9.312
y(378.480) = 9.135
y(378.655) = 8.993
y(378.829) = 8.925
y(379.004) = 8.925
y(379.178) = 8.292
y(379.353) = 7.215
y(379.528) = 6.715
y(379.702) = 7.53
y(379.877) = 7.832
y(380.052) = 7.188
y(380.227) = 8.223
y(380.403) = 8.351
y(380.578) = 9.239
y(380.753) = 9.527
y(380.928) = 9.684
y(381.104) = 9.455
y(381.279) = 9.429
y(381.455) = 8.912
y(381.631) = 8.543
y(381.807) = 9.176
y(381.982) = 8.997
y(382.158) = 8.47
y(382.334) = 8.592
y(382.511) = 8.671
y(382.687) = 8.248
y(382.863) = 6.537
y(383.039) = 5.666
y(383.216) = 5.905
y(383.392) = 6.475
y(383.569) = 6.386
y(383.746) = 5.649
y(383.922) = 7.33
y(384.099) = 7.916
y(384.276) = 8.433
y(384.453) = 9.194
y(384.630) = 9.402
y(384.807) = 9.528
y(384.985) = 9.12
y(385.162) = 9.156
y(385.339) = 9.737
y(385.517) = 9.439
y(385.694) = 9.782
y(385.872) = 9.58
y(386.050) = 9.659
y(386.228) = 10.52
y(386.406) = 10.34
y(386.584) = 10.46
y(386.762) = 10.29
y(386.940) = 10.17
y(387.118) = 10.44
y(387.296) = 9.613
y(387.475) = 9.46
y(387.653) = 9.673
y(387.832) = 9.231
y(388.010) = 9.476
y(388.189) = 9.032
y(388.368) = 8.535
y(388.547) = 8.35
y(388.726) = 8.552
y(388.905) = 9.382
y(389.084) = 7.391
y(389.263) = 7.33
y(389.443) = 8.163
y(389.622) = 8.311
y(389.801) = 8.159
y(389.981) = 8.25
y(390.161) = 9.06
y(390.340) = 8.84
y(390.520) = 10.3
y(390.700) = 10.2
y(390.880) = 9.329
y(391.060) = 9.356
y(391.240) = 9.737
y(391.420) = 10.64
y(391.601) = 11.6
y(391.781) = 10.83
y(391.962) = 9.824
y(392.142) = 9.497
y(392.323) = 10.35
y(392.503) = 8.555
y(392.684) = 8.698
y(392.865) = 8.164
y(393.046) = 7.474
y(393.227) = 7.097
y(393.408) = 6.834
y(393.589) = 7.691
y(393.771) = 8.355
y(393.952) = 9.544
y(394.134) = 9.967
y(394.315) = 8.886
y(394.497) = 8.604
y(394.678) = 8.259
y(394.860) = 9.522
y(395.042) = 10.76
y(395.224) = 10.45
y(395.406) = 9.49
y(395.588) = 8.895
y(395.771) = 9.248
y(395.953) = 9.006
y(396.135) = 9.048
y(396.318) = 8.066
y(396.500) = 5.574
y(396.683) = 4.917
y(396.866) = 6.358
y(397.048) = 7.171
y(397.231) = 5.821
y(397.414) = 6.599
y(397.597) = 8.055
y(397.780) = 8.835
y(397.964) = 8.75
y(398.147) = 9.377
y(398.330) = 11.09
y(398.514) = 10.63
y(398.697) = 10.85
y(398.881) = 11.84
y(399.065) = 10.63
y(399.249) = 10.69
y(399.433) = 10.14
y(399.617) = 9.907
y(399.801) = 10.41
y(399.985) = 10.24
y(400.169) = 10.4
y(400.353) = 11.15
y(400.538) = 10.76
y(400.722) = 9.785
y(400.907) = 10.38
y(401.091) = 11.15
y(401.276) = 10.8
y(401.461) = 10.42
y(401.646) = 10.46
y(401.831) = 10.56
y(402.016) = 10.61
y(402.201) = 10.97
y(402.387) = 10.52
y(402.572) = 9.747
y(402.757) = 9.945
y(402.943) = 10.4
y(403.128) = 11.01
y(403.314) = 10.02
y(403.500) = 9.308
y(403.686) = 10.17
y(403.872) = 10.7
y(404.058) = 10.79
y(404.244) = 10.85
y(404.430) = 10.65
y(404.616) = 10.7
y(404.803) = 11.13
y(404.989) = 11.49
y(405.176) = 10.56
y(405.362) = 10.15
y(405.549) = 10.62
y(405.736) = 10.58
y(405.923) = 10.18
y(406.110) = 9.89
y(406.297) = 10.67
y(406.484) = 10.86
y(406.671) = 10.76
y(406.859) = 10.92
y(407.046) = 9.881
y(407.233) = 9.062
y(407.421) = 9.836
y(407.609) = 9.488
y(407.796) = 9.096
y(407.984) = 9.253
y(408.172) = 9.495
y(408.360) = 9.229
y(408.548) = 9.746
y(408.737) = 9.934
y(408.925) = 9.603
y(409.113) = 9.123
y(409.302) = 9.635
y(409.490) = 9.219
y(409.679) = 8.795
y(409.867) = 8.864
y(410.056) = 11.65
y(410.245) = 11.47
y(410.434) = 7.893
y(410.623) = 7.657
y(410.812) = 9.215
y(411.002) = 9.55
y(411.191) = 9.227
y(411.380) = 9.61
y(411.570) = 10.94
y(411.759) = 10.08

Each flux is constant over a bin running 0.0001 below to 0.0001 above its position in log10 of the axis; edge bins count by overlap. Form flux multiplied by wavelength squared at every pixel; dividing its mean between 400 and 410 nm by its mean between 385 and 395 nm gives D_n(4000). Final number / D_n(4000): 1.2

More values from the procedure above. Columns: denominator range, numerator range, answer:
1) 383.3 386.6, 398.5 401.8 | 1.30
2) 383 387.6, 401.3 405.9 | 1.30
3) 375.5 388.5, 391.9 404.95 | 1.20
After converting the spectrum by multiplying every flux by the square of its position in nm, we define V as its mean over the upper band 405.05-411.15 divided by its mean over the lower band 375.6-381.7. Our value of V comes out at 1.3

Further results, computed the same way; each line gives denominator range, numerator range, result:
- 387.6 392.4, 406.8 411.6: 1.14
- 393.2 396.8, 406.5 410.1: 1.21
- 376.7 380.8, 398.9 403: 1.42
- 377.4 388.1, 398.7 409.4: 1.31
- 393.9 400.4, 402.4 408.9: 1.17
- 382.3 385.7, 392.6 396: 1.16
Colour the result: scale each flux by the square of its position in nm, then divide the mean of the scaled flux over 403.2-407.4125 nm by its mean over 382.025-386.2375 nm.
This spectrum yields 1.40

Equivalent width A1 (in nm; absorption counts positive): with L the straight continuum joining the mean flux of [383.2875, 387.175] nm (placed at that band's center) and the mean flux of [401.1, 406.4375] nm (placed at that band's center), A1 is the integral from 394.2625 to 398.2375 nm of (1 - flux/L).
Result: 0.66 nm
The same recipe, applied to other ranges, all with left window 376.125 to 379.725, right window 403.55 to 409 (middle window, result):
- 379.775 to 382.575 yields -0.070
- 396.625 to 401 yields 0.145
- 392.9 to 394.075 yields 0.183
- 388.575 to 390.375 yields 0.152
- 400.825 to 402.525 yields -0.124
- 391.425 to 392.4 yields -0.124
